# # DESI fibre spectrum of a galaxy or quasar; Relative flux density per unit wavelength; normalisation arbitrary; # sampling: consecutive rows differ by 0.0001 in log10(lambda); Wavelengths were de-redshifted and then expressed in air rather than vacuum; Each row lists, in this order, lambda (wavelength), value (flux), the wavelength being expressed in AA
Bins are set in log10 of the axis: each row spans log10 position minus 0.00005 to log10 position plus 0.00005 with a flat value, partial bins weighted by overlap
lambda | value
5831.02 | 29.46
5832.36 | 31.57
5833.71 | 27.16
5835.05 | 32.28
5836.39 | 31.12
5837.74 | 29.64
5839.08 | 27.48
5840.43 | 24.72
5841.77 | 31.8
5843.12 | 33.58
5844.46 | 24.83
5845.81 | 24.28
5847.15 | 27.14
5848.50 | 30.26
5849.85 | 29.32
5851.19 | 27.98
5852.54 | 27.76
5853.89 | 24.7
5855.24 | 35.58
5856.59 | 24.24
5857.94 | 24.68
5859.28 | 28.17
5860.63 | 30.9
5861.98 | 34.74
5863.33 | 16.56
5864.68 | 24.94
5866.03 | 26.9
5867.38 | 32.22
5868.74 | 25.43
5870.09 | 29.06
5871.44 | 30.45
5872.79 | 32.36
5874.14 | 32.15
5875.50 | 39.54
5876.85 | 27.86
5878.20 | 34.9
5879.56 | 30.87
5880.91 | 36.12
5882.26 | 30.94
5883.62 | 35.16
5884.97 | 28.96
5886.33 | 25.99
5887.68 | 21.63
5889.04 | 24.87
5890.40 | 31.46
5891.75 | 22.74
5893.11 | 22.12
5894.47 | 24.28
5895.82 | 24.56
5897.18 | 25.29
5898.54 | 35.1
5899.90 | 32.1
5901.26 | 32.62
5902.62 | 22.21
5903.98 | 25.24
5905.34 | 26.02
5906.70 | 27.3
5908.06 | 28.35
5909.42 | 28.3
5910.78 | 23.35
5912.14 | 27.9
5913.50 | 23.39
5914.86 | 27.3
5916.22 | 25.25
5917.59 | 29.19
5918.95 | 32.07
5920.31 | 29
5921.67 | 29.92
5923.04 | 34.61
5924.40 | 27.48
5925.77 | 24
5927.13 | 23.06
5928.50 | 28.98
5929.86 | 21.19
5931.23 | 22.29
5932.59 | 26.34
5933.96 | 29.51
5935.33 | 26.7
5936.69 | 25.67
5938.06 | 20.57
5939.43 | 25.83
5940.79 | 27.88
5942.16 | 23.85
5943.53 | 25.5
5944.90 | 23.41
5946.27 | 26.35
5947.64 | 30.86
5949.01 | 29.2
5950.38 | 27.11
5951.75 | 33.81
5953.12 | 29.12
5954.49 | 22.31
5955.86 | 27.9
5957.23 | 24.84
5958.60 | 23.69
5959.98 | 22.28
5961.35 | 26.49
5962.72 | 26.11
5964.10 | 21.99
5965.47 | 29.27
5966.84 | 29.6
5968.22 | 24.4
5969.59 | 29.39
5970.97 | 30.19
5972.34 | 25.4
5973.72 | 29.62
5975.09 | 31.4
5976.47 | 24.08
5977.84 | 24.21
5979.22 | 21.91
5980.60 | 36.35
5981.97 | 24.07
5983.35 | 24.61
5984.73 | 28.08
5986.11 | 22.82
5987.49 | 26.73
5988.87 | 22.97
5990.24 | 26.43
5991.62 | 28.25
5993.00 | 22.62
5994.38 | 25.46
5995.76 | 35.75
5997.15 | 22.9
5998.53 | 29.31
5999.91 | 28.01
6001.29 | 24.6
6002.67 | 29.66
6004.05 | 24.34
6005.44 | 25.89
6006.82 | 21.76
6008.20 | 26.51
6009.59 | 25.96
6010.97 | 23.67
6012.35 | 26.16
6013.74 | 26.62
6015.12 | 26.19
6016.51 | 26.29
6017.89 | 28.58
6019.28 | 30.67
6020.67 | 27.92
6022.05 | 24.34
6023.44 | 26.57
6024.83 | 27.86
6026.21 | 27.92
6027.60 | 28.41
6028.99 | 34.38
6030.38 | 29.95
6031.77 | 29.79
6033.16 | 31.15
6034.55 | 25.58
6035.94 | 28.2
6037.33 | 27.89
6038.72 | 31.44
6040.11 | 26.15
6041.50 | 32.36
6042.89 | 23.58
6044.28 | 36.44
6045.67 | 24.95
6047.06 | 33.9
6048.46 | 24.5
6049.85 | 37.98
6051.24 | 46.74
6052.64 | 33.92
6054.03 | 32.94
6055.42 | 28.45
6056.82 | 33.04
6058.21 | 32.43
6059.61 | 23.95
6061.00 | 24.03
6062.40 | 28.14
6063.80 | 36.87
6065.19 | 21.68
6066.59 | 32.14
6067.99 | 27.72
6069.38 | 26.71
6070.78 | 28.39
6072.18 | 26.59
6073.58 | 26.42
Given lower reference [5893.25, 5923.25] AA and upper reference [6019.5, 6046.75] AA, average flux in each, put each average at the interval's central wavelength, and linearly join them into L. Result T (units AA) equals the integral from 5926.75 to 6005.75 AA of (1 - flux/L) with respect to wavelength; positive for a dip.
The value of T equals 4.98 AA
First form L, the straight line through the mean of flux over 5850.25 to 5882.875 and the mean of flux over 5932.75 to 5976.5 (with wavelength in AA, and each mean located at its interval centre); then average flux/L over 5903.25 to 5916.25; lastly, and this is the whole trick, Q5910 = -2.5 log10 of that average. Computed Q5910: 0.07 mag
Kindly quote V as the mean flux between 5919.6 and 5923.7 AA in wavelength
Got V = 31.2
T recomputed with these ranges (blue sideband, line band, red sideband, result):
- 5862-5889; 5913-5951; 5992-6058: 3.35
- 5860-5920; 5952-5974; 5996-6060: 1.60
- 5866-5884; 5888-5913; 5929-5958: 2.47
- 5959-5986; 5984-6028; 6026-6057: 3.34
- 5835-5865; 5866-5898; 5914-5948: -1.81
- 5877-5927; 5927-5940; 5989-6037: 1.26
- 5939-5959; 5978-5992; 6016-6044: 0.77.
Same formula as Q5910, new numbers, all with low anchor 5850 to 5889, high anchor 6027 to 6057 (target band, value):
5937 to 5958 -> 0.13 mag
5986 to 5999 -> 0.15 mag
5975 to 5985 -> 0.15 mag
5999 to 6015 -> 0.18 mag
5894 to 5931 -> 0.09 mag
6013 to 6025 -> 0.13 mag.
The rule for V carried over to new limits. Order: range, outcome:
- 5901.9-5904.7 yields 23.9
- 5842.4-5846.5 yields 27.6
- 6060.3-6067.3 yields 28.6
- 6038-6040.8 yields 28.8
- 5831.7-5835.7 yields 30.3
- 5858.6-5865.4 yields 27.1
